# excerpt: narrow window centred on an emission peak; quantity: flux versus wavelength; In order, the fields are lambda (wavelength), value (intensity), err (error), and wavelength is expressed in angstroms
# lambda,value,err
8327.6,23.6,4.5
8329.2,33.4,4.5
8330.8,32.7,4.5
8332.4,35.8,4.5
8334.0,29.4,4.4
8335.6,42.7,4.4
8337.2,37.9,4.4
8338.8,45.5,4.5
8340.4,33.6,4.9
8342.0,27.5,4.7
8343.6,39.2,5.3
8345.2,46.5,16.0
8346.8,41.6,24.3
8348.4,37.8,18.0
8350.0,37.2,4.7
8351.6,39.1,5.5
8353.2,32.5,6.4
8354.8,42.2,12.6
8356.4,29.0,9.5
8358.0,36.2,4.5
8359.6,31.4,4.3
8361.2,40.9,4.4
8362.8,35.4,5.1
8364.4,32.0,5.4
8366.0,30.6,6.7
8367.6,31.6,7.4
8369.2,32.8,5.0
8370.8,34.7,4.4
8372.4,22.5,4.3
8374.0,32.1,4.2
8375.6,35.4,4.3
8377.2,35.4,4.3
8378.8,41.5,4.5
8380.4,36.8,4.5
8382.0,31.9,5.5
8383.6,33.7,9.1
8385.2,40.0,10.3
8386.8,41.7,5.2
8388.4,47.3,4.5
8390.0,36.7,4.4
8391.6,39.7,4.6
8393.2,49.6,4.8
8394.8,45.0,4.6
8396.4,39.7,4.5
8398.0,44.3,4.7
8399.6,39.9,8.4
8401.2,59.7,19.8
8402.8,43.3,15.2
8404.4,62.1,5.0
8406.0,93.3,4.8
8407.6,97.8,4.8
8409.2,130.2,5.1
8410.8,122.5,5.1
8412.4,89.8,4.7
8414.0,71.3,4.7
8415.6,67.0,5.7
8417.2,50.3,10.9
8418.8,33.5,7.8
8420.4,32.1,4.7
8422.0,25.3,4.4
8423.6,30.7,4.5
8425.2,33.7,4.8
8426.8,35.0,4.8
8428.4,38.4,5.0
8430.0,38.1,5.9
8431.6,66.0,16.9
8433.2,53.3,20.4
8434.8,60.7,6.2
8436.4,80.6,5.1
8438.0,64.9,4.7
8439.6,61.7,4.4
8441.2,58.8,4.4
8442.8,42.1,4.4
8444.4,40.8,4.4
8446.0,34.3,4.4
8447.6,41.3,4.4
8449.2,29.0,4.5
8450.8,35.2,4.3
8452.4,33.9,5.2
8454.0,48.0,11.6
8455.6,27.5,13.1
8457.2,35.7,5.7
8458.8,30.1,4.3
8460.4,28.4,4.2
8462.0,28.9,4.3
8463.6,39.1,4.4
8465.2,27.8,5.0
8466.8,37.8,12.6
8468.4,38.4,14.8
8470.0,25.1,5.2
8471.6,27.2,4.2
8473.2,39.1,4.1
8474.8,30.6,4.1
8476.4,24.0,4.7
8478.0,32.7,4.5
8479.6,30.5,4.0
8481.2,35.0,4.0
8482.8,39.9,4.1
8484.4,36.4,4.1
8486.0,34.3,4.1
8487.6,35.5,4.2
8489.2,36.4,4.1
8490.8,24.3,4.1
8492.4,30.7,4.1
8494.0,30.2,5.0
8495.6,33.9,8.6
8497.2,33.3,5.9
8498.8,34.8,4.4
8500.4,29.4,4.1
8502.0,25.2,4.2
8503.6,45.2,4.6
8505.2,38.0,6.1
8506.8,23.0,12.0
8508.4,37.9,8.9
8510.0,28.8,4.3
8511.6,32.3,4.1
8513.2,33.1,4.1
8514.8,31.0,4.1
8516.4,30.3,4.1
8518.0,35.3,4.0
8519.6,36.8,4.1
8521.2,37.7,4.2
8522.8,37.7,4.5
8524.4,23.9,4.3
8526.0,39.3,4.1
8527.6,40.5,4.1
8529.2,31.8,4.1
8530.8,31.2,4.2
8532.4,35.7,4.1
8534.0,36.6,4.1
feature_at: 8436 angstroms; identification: [N II] 6583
